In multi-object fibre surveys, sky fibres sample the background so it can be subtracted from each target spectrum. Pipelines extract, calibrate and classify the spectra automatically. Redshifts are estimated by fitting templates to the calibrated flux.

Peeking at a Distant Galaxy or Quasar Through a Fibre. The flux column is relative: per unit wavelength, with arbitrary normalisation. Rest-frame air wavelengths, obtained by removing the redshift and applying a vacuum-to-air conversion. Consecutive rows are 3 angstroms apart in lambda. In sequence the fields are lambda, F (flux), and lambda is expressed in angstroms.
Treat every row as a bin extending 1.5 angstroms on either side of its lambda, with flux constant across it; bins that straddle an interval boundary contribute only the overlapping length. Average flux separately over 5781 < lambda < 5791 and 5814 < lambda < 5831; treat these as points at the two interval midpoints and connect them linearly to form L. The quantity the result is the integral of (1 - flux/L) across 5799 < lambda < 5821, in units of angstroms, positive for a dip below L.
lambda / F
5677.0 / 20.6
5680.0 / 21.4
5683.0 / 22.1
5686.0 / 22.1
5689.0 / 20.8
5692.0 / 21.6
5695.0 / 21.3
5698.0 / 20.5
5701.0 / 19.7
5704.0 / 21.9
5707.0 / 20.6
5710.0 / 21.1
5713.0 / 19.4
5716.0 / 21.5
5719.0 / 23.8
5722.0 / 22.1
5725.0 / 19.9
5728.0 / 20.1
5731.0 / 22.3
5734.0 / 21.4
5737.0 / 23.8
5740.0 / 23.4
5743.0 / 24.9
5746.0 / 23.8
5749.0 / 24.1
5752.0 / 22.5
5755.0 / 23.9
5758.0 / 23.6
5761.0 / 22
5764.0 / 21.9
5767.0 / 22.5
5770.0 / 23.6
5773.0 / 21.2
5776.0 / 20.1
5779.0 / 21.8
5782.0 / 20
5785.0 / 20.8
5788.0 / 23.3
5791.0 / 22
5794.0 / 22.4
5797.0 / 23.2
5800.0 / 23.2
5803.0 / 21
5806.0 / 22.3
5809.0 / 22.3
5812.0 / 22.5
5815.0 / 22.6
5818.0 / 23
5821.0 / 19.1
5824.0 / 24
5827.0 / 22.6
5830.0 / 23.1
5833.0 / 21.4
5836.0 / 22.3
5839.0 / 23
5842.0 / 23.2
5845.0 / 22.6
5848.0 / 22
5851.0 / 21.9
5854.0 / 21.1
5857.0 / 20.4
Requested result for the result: -0.1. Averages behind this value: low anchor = 21.5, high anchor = 22.4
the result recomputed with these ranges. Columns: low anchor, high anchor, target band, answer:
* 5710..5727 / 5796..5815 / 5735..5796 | -1.94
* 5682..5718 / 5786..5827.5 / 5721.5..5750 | -1.40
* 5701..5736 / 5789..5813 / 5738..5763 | -2.09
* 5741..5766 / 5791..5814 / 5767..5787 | 1.30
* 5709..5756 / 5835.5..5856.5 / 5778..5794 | 0.46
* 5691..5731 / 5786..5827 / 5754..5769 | -0.70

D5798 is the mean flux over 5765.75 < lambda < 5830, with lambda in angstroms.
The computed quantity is 22.1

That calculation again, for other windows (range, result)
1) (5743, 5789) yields 22.4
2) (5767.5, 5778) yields 21.7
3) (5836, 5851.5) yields 22.6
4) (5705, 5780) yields 22.2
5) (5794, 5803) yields 22.7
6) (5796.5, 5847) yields 22.4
